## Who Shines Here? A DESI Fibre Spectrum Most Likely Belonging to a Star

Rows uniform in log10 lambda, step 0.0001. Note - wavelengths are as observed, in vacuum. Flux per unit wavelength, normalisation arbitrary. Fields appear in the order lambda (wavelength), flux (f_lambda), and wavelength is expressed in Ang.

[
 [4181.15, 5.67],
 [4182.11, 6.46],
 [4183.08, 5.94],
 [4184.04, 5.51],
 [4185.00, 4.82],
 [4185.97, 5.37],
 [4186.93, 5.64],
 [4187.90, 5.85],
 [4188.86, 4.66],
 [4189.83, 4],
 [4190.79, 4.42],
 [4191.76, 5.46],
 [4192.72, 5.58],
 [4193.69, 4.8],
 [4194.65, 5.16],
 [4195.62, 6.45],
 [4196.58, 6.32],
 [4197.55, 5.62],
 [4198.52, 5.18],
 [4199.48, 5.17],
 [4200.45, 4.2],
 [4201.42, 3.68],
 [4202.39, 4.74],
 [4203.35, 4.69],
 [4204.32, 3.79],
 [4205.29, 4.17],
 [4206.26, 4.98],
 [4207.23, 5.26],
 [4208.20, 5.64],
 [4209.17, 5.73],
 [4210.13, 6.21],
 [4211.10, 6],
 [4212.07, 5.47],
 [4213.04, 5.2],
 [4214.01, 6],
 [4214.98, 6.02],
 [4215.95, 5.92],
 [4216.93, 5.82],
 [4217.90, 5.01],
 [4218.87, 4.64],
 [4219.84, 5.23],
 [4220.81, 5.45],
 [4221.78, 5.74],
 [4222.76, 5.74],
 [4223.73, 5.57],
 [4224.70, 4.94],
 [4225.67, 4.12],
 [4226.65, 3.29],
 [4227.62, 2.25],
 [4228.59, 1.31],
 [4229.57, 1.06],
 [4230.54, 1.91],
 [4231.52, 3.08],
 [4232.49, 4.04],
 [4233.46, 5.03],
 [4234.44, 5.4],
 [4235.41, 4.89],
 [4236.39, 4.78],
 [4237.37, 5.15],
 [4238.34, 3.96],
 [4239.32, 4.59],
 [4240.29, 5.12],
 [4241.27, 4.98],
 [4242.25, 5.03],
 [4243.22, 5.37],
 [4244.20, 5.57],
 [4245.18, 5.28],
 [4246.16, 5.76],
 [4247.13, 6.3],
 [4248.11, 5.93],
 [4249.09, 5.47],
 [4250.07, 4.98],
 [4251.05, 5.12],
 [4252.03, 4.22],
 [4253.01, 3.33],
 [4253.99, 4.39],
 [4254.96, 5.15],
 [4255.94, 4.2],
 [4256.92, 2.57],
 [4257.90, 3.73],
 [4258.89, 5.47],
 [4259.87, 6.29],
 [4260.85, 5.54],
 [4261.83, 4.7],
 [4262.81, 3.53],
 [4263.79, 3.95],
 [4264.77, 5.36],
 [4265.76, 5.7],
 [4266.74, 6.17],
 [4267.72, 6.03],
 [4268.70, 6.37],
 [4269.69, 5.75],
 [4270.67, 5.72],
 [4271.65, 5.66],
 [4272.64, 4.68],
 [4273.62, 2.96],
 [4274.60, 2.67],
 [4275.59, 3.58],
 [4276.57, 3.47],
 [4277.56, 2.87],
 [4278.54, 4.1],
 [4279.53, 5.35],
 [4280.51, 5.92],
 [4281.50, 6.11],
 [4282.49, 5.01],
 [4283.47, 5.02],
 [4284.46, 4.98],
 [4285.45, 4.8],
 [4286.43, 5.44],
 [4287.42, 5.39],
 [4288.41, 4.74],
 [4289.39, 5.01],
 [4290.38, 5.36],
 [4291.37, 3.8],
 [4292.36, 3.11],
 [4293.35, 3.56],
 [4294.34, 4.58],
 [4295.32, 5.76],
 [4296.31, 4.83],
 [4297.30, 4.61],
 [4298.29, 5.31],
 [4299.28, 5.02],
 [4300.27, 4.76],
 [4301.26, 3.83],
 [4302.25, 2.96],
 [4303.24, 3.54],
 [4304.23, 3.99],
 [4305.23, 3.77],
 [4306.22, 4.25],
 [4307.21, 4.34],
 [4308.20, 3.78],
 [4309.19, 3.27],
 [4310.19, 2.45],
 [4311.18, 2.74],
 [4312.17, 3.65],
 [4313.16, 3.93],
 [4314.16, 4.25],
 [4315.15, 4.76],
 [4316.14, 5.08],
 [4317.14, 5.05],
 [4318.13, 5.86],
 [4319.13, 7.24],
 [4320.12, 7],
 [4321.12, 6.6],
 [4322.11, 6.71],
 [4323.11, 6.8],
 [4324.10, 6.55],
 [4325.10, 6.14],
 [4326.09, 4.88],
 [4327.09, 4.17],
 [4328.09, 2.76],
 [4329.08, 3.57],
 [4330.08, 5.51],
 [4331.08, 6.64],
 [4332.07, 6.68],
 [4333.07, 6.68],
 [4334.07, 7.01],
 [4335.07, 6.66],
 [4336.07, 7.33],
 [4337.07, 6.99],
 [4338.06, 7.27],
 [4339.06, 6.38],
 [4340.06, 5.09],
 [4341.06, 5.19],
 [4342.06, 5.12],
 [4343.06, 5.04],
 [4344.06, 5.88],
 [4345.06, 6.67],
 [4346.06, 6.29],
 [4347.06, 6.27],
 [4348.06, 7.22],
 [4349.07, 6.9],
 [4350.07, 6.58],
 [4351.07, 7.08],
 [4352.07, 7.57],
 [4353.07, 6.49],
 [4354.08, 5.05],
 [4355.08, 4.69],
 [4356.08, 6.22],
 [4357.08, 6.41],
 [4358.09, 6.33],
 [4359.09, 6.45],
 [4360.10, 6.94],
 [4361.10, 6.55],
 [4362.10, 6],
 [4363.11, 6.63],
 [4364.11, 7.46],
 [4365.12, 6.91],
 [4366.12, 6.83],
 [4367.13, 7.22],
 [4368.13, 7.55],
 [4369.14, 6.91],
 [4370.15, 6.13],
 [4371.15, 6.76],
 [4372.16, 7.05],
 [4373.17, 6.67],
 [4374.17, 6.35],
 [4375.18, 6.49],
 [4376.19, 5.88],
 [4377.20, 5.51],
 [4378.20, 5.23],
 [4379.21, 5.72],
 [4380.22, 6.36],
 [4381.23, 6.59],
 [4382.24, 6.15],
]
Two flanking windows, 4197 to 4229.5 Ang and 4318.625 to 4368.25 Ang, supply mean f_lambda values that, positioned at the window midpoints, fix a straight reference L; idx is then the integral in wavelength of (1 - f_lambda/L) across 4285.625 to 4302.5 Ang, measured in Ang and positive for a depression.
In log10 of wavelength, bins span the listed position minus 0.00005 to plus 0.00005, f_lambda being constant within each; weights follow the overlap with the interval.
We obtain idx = 3.3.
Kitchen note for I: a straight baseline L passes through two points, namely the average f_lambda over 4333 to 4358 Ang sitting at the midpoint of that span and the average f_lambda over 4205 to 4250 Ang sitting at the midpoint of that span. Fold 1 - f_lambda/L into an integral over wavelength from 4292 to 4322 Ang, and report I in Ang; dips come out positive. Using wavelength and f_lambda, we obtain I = 7.0 Ang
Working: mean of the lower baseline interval 4.88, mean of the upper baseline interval 6.32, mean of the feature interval 4.5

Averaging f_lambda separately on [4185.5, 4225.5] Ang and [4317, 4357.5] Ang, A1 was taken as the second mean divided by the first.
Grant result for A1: 1.2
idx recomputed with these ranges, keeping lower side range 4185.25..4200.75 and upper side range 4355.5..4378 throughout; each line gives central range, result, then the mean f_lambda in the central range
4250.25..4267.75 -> 3.2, 4.72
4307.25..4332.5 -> 4.9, 5.03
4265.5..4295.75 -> 5.6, 4.82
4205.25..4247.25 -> 5.1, 4.84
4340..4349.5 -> 0.6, 6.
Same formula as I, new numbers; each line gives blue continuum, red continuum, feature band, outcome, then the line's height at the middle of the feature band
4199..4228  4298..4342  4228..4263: 3.67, 5.07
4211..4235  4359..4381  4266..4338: 8.40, 5.61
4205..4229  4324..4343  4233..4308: 8.63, 5.39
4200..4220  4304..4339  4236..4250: -0.08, 5.2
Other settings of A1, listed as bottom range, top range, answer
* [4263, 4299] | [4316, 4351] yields 1.26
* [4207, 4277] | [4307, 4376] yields 1.24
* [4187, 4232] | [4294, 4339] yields 1.06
